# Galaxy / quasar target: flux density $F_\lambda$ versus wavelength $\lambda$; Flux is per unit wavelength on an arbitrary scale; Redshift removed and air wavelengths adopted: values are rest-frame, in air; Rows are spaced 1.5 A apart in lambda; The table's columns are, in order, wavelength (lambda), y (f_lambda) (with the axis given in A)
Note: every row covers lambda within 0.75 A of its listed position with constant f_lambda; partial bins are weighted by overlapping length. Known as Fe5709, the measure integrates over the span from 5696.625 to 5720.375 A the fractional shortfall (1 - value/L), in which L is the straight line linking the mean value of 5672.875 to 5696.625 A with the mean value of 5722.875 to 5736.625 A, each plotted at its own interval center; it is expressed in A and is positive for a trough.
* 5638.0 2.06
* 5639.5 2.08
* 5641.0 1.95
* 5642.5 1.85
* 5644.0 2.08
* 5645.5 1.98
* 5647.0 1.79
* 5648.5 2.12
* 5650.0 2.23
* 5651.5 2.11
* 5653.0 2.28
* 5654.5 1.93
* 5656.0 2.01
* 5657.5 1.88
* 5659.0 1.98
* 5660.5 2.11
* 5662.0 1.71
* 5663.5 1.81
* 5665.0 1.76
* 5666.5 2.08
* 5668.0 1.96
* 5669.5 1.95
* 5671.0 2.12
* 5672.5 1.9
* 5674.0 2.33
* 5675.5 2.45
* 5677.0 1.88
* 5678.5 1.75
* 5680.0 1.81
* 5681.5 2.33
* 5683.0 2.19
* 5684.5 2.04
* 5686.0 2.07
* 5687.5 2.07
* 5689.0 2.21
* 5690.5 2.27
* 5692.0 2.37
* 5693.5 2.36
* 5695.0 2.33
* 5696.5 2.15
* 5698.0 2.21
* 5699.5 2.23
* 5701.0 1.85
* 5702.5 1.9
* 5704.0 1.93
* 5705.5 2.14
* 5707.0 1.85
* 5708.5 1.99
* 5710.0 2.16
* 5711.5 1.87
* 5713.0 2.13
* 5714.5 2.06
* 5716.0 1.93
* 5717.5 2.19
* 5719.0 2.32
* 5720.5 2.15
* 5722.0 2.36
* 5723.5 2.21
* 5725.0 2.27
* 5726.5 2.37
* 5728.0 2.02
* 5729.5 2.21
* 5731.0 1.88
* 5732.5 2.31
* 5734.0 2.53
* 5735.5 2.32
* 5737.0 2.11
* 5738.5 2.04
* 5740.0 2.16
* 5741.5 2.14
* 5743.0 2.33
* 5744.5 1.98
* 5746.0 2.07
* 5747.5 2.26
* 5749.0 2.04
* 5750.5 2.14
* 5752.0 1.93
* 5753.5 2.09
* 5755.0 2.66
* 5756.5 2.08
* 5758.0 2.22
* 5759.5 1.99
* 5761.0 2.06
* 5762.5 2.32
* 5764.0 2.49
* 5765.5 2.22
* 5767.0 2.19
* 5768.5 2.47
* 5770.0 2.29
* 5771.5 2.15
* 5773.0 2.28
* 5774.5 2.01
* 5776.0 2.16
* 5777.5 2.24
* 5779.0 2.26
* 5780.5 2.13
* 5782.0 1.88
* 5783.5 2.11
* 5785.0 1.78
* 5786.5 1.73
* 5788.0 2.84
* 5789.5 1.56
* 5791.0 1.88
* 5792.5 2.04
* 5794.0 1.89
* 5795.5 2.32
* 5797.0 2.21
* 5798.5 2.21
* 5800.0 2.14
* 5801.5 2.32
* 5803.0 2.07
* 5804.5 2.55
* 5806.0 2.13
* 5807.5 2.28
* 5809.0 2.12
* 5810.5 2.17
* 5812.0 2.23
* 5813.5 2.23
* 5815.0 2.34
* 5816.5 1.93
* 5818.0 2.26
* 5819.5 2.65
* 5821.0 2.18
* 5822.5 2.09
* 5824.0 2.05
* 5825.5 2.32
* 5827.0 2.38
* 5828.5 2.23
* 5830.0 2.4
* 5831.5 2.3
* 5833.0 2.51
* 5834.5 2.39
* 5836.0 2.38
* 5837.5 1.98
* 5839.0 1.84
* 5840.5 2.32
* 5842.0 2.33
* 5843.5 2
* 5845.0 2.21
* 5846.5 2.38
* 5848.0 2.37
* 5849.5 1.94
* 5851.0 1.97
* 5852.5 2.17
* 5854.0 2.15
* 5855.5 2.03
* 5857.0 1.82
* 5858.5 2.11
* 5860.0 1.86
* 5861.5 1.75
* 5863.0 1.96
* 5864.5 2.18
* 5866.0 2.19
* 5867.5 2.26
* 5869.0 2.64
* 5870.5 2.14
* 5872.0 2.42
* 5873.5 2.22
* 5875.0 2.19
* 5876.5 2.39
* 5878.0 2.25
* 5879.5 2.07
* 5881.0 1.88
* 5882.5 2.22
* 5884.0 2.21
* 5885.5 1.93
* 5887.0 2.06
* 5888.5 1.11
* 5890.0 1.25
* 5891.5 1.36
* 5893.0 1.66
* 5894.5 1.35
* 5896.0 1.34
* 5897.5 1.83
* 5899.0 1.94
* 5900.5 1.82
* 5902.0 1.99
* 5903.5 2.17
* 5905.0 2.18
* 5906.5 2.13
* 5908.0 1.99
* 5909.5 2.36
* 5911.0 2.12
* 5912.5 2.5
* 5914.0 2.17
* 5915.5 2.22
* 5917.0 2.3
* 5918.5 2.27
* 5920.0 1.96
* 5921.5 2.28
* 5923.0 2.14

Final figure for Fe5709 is 1.54 A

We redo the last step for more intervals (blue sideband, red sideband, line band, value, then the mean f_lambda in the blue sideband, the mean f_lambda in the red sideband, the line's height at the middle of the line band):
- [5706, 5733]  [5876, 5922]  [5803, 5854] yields -4.9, 2.13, 1.97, 2.03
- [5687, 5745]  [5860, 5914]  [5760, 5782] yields -1.2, 2.15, 2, 2.1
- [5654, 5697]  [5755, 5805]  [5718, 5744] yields -1.3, 2.06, 2.16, 2.11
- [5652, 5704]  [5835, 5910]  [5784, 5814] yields -1.4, 2.07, 2.03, 2.04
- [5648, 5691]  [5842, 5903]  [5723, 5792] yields -4.7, 2.04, 2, 2.02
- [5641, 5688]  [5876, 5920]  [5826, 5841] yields -2.2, 2.02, 1.97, 1.98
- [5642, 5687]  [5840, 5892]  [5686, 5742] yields -3.3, 2.02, 2.07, 2.03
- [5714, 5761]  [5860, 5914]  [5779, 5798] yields 0.6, 2.17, 2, 2.11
